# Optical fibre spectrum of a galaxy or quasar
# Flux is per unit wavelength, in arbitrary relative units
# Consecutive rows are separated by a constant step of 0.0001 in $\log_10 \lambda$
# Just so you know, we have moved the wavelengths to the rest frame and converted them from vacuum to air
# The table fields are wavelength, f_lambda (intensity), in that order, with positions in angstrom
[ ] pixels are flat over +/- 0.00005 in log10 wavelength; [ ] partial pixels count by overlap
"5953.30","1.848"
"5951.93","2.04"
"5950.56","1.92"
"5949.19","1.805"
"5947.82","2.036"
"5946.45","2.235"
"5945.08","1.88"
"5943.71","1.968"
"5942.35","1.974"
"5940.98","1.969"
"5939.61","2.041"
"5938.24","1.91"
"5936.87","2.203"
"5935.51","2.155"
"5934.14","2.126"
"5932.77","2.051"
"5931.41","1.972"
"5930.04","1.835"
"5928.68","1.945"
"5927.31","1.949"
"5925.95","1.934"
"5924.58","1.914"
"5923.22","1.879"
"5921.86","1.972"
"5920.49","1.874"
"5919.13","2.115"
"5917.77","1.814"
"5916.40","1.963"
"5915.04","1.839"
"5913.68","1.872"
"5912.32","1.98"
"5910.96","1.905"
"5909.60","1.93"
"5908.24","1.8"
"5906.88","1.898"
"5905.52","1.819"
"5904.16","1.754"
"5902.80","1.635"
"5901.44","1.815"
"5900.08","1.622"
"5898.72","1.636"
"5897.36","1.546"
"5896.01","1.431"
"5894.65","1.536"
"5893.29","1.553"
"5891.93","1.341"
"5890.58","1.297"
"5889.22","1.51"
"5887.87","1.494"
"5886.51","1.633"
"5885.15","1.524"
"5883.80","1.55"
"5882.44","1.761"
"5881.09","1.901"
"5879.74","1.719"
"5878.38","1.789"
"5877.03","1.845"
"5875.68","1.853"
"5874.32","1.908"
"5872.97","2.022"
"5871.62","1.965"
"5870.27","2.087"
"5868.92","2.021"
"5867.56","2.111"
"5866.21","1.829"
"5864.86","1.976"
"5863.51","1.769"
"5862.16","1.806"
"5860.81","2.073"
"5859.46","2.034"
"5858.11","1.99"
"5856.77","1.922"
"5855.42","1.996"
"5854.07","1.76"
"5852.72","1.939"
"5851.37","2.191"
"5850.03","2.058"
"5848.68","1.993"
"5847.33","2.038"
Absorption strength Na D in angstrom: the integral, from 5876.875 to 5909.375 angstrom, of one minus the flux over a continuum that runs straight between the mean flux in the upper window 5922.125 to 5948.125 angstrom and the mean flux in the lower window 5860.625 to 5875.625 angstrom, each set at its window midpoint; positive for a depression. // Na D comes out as 5.4 angstrom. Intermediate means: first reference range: 1.95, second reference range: 2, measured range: 1.64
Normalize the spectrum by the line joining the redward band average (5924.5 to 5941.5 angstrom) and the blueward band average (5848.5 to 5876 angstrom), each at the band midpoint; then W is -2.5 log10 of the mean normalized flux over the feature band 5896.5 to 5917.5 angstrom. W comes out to 0.110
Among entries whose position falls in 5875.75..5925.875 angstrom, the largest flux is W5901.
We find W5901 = 2.115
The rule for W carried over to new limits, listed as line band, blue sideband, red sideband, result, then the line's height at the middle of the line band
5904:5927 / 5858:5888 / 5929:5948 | 0.036 mag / 1.97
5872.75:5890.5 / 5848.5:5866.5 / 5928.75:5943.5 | 0.157 mag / 1.97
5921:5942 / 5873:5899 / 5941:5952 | -0.053 mag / 1.89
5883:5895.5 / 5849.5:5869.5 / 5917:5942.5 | 0.301 mag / 1.97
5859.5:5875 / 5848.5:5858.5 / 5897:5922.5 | -0.010 mag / 1.95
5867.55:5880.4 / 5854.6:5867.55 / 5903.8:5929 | 0.006 mag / 1.93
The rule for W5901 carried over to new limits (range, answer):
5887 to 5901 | 1.636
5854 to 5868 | 2.111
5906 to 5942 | 2.203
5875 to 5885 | 1.901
